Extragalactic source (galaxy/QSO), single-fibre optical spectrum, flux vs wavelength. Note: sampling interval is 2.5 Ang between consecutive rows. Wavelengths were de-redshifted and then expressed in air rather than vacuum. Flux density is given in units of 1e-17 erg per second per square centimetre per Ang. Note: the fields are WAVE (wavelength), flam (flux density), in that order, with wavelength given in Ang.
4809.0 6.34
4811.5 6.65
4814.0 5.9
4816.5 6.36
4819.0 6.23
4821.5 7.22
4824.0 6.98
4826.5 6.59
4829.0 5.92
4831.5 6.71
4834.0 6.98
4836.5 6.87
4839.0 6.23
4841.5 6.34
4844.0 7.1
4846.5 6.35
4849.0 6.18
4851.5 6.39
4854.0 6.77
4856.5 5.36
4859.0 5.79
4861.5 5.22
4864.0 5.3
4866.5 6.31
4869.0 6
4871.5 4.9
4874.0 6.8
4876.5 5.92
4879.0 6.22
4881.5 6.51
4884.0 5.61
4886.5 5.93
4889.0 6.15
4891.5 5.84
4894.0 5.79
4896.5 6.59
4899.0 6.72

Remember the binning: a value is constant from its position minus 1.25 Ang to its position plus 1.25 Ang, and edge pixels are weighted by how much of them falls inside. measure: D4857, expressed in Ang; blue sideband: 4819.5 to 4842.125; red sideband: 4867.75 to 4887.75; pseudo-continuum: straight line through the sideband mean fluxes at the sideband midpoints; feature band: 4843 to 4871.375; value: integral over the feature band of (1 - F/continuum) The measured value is 1.2 Ang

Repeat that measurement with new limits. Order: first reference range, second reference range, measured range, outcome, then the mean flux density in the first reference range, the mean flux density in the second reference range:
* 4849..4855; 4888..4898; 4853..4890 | 2.30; 6.49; 6.11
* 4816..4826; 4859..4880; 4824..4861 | -0.42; 6.71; 5.83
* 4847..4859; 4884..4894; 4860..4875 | 0.77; 6.15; 5.9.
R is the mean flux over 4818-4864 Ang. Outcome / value 6.37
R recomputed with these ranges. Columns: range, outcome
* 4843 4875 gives 6.02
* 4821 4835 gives 6.7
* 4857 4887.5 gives 5.86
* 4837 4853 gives 6.46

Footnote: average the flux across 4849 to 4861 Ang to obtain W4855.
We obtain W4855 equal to 6.03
